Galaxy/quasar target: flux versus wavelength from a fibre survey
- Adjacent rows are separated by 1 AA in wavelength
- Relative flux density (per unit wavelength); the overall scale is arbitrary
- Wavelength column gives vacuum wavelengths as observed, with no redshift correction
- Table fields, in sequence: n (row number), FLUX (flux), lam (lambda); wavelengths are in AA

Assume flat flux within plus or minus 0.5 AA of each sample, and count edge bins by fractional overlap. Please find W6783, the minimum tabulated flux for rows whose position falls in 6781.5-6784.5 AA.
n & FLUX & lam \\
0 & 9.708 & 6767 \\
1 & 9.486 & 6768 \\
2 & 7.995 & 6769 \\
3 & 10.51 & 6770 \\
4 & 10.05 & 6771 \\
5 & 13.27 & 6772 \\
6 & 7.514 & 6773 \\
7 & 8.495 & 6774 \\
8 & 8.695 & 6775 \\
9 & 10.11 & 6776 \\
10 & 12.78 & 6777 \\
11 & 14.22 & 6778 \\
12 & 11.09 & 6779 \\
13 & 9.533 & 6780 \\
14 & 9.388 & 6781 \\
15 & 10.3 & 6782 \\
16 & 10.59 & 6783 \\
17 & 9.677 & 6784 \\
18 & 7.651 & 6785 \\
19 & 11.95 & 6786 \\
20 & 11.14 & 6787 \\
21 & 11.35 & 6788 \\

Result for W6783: 9.677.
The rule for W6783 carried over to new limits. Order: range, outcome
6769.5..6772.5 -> 10.05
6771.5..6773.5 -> 7.514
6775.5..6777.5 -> 10.11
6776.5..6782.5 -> 9.388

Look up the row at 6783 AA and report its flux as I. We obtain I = 10.59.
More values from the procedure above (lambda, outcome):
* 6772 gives 13.27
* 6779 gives 11.09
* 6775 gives 8.695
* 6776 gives 10.11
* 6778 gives 14.22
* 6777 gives 12.78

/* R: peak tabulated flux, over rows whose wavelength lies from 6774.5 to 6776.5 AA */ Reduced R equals 10.11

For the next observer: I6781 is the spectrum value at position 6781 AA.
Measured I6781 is 9.388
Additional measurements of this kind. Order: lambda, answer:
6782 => 10.3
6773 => 7.514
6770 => 10.51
